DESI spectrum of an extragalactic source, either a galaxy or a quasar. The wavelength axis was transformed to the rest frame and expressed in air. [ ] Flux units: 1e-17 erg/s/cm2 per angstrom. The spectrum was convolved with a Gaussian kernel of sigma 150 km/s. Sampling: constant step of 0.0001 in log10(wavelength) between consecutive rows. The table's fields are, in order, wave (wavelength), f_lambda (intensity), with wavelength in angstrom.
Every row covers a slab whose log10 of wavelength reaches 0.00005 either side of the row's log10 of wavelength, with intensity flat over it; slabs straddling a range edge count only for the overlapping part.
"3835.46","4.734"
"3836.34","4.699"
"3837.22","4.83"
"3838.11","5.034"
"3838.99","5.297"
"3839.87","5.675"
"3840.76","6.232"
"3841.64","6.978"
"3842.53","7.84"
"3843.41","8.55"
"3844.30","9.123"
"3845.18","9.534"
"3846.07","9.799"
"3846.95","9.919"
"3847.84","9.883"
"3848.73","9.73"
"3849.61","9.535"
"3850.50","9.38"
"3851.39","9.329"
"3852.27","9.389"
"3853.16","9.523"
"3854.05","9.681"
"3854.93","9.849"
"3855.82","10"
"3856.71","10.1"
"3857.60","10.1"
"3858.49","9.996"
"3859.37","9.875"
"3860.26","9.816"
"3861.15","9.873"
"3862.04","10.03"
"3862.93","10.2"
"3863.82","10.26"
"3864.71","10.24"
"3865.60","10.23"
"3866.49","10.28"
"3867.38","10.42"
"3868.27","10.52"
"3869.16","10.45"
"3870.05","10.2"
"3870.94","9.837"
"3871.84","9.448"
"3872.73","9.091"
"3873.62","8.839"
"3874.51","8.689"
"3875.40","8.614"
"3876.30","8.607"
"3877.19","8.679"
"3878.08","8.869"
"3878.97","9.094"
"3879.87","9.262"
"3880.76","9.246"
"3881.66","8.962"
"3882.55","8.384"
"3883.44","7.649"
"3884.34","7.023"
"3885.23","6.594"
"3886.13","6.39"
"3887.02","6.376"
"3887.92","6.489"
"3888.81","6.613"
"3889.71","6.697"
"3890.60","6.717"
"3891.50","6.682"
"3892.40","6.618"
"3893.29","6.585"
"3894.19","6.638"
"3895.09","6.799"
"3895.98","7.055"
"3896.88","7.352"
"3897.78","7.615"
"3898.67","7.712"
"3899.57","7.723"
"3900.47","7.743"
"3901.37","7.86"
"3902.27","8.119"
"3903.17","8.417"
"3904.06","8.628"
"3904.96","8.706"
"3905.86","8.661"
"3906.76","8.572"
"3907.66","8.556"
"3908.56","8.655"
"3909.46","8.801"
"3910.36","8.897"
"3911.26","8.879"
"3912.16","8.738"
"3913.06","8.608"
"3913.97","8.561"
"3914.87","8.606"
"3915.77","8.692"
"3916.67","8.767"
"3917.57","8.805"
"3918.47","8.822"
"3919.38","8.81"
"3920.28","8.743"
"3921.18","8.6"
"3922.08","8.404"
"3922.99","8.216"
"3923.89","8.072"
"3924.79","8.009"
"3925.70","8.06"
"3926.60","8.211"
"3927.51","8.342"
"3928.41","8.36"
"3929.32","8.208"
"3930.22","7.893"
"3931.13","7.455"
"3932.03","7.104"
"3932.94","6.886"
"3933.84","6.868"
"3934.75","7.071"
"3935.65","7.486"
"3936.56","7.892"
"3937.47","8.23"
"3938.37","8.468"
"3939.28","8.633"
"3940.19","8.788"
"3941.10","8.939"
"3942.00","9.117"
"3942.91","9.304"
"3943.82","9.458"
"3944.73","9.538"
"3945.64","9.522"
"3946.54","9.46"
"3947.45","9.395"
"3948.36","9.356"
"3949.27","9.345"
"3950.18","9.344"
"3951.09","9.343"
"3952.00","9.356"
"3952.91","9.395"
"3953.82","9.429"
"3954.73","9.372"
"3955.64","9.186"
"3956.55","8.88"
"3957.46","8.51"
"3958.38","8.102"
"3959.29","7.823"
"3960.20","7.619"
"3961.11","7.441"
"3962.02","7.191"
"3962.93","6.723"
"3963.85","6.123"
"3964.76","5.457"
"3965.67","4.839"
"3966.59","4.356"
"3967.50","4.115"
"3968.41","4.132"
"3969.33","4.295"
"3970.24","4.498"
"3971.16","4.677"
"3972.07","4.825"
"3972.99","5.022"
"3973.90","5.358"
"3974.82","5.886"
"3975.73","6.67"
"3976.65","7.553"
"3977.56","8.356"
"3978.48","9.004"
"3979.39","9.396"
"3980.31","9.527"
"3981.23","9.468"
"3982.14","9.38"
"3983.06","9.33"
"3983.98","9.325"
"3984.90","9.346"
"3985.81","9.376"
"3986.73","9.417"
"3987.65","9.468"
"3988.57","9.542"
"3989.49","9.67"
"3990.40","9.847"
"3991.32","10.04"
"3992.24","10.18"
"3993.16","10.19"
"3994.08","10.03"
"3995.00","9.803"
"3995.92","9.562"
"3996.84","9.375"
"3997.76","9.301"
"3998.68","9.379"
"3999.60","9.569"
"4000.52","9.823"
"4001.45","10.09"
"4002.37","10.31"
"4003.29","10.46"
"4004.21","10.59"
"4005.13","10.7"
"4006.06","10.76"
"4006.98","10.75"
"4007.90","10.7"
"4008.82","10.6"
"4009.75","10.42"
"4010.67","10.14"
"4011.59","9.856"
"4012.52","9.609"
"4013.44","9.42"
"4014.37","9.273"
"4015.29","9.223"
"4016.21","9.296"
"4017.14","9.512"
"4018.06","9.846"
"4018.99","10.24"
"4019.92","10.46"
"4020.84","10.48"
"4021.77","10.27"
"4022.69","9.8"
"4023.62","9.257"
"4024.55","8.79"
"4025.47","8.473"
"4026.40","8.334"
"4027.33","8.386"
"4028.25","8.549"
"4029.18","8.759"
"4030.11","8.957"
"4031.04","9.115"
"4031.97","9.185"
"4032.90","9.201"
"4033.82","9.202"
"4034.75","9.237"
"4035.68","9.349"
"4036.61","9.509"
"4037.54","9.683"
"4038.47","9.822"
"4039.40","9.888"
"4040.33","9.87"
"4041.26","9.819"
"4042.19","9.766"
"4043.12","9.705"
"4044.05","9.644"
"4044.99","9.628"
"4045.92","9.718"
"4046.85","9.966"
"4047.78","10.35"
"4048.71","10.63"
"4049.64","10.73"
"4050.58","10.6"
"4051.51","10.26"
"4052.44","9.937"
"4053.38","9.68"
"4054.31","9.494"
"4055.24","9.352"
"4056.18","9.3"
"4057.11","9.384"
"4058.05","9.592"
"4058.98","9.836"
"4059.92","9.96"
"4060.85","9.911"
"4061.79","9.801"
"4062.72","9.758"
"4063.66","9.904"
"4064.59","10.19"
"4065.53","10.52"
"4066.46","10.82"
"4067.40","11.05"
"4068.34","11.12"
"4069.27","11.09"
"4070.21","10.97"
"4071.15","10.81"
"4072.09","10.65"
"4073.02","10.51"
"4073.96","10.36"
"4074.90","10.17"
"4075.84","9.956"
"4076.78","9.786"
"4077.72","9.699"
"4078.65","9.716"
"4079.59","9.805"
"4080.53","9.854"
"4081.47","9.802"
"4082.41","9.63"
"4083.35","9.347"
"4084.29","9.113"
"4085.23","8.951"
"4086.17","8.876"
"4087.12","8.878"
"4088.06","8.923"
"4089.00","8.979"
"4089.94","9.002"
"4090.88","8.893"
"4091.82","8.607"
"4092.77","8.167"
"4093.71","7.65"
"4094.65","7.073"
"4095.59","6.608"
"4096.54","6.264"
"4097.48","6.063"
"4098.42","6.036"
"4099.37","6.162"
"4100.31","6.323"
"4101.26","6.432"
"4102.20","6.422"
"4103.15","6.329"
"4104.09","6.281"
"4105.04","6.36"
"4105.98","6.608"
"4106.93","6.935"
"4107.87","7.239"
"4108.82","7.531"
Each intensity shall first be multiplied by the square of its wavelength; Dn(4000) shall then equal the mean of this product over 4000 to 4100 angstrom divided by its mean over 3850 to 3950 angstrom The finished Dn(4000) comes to 1.2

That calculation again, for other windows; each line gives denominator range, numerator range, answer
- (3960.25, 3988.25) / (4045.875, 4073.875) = 1.51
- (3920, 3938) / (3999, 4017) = 1.33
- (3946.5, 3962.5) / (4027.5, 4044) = 1.11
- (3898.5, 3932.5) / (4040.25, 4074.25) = 1.30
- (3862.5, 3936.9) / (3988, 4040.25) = 1.24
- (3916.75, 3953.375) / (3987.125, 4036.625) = 1.18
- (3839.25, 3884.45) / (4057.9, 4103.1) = 1.09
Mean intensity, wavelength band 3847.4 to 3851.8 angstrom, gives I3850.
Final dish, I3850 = 9.56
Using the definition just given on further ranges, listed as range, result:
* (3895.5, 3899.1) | 7.44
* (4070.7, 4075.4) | 10.5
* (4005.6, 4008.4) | 10.8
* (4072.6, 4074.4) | 10.4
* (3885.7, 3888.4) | 6.43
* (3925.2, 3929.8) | 8.22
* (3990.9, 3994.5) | 10.1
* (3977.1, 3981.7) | 9.16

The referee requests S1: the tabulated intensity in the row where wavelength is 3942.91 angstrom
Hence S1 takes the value 9.304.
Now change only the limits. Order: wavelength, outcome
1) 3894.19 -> 6.638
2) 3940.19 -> 8.788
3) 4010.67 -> 10.14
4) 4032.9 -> 9.201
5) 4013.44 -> 9.42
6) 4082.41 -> 9.63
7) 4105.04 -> 6.36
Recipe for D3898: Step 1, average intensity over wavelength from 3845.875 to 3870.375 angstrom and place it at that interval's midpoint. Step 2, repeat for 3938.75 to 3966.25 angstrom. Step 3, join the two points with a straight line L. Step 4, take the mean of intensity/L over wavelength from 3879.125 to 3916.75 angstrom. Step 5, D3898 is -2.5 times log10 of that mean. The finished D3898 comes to 0.19 mag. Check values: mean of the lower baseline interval 9.95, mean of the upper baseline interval 8.48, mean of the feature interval 7.85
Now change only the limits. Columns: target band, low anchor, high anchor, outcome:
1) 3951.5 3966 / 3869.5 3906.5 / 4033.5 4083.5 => 0.119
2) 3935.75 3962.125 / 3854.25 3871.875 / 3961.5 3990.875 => -0.117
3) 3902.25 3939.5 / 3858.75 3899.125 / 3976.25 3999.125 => 0.070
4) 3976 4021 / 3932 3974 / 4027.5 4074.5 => -0.127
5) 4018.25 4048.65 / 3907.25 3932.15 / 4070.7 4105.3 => -0.127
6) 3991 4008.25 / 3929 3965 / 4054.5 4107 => -0.175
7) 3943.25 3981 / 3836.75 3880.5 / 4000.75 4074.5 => 0.260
